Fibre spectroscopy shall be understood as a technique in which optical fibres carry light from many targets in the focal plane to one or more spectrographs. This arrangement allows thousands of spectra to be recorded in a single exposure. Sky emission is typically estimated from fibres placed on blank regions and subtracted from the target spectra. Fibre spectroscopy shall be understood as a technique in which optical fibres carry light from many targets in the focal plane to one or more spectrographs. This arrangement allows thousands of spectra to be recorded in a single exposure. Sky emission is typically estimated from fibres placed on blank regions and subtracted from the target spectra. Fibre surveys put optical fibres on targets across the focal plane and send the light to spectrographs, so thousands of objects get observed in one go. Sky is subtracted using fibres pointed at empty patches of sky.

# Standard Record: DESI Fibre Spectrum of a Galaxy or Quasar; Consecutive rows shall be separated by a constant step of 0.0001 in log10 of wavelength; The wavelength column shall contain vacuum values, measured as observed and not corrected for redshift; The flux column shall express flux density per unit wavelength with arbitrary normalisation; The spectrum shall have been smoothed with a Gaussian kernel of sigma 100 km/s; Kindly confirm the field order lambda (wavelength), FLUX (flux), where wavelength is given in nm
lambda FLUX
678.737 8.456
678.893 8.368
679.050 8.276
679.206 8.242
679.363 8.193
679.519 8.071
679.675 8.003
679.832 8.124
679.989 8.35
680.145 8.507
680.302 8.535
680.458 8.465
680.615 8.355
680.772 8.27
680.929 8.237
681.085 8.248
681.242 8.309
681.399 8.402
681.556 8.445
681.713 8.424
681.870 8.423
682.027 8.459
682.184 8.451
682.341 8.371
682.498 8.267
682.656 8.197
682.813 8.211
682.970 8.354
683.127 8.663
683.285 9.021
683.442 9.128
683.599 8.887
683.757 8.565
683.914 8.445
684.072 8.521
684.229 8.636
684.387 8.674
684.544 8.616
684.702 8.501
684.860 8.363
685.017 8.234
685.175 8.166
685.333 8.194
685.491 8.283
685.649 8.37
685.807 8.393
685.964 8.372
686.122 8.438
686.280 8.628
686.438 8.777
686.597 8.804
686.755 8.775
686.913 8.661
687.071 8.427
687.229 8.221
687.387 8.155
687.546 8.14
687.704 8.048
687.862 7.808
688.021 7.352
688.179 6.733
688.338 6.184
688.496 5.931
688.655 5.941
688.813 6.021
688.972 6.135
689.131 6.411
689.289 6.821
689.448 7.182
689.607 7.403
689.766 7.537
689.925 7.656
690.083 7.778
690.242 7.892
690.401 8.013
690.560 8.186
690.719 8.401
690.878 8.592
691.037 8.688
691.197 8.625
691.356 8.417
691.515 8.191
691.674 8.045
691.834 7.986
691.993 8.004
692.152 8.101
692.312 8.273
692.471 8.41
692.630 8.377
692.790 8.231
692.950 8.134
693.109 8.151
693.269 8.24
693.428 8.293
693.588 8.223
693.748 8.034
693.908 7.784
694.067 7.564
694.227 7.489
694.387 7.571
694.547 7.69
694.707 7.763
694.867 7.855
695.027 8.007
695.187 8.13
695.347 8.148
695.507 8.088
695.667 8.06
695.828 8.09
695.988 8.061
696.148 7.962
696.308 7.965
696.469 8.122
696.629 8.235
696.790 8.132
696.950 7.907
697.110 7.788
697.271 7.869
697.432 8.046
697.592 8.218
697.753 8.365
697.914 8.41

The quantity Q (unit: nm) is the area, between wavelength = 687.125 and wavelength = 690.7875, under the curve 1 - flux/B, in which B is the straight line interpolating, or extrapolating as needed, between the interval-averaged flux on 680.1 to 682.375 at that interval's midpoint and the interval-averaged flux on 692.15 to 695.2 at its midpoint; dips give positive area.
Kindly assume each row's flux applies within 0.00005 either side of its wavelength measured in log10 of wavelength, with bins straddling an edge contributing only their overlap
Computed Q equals 0.38 nm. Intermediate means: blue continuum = 8.39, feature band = 7.31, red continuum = 8.01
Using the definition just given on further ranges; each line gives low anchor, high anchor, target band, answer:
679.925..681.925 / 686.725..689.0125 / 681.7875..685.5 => -0.24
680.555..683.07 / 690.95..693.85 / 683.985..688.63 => 0.10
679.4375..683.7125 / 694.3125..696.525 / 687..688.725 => 0.18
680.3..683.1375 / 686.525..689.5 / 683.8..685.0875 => -0.09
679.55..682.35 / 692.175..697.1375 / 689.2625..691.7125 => 0.04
